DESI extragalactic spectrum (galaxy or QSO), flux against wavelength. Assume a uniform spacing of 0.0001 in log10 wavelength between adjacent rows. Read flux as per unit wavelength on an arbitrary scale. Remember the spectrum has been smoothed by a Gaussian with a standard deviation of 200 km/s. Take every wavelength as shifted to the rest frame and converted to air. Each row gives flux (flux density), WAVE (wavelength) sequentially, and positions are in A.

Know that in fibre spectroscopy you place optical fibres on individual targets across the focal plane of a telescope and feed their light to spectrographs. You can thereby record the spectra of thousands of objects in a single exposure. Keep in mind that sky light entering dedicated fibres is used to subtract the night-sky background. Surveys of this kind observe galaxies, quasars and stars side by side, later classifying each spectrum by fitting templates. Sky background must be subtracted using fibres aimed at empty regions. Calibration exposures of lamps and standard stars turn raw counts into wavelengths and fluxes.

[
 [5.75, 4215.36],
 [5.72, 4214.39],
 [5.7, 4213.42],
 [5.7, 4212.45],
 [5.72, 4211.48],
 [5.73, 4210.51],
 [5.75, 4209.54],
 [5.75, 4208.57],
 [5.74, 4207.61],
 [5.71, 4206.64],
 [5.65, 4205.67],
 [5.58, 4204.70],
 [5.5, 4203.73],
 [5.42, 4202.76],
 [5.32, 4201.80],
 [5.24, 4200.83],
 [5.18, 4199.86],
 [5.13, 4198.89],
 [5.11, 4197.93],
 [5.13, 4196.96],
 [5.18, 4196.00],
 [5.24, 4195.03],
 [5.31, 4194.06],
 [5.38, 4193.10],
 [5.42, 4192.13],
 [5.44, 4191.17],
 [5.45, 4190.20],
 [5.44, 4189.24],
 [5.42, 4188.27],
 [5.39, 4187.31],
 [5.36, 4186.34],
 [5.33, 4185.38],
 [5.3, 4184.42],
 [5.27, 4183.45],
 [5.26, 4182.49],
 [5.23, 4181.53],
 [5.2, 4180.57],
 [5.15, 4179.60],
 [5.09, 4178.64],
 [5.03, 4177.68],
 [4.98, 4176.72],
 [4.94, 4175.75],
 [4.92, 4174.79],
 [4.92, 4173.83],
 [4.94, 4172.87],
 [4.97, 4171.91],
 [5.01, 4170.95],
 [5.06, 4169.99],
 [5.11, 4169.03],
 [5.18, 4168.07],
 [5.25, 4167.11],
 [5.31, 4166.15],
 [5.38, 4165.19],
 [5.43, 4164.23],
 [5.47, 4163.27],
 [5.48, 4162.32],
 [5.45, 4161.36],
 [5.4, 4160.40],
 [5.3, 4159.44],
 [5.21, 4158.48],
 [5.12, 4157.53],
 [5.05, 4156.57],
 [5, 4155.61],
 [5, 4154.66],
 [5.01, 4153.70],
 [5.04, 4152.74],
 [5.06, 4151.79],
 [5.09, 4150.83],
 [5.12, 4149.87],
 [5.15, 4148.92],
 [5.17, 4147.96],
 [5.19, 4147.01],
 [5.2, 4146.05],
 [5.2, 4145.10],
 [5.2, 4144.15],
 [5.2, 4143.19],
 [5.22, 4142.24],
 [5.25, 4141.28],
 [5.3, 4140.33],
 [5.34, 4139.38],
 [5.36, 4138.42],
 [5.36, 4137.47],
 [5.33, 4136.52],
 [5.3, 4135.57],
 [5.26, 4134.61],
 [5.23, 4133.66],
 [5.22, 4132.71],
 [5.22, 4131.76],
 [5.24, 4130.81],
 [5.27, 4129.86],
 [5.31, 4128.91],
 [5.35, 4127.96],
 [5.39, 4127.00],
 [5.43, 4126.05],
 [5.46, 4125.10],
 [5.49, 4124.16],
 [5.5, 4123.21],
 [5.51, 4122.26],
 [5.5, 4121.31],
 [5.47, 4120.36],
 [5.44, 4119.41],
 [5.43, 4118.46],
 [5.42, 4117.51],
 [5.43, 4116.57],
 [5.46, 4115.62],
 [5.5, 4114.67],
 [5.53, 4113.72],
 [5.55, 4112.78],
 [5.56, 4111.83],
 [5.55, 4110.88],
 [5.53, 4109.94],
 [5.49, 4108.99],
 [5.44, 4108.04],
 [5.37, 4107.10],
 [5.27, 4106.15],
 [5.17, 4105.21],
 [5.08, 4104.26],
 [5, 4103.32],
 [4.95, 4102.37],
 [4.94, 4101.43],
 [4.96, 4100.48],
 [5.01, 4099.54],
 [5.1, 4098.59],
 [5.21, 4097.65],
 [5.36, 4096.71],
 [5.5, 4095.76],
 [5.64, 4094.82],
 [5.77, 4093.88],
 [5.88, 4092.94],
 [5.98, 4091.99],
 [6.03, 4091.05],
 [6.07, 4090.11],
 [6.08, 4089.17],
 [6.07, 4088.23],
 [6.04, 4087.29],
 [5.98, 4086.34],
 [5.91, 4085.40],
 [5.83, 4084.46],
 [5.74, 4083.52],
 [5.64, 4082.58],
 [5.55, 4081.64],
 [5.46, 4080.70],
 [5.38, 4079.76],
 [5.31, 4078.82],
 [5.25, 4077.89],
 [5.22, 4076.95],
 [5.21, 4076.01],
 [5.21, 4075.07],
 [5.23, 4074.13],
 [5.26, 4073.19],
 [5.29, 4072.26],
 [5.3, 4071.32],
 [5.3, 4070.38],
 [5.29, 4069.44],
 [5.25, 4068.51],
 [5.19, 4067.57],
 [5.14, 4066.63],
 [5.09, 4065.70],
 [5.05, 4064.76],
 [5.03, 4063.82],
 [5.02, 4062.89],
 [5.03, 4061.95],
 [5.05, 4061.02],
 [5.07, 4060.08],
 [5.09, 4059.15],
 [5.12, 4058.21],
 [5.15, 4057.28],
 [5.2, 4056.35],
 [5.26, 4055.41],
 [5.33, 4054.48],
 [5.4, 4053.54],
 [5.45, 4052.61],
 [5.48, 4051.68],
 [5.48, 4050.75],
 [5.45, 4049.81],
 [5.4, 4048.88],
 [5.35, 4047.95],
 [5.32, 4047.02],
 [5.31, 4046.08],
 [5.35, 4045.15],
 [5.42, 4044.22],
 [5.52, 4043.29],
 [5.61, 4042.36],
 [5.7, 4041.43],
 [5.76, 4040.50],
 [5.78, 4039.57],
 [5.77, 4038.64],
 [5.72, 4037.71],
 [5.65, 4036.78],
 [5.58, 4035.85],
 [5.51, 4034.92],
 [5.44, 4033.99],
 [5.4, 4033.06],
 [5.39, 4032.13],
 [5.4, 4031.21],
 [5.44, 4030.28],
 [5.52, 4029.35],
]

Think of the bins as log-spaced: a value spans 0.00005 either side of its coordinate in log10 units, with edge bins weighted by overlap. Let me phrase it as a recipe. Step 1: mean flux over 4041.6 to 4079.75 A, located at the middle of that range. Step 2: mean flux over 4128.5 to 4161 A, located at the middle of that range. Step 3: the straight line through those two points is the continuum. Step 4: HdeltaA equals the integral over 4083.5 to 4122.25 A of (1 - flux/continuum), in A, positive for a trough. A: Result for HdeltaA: -2.1 A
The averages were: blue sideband 5.27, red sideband 5.2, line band 5.51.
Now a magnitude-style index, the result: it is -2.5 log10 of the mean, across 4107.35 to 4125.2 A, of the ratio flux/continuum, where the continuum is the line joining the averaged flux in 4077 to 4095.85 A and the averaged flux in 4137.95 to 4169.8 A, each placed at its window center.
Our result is 0.01 mag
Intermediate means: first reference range 5.75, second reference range 5.22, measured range 5.49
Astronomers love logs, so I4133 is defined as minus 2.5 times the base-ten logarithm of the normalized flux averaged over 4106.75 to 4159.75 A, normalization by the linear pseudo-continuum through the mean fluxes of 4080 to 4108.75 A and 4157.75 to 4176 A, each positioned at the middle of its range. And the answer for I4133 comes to 0.01 mag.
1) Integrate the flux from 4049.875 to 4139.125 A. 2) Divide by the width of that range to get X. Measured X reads 5.39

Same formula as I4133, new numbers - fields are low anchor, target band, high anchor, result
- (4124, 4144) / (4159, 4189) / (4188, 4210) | 0.03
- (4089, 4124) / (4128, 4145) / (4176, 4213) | 0.03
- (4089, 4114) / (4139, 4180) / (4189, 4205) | 0.04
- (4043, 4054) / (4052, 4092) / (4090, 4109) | 0.00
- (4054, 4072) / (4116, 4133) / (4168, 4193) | -0.05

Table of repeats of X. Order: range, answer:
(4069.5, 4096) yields 5.61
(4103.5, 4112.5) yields 5.38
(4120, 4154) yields 5.28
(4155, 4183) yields 5.17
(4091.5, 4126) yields 5.4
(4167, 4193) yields 5.19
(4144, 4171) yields 5.2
